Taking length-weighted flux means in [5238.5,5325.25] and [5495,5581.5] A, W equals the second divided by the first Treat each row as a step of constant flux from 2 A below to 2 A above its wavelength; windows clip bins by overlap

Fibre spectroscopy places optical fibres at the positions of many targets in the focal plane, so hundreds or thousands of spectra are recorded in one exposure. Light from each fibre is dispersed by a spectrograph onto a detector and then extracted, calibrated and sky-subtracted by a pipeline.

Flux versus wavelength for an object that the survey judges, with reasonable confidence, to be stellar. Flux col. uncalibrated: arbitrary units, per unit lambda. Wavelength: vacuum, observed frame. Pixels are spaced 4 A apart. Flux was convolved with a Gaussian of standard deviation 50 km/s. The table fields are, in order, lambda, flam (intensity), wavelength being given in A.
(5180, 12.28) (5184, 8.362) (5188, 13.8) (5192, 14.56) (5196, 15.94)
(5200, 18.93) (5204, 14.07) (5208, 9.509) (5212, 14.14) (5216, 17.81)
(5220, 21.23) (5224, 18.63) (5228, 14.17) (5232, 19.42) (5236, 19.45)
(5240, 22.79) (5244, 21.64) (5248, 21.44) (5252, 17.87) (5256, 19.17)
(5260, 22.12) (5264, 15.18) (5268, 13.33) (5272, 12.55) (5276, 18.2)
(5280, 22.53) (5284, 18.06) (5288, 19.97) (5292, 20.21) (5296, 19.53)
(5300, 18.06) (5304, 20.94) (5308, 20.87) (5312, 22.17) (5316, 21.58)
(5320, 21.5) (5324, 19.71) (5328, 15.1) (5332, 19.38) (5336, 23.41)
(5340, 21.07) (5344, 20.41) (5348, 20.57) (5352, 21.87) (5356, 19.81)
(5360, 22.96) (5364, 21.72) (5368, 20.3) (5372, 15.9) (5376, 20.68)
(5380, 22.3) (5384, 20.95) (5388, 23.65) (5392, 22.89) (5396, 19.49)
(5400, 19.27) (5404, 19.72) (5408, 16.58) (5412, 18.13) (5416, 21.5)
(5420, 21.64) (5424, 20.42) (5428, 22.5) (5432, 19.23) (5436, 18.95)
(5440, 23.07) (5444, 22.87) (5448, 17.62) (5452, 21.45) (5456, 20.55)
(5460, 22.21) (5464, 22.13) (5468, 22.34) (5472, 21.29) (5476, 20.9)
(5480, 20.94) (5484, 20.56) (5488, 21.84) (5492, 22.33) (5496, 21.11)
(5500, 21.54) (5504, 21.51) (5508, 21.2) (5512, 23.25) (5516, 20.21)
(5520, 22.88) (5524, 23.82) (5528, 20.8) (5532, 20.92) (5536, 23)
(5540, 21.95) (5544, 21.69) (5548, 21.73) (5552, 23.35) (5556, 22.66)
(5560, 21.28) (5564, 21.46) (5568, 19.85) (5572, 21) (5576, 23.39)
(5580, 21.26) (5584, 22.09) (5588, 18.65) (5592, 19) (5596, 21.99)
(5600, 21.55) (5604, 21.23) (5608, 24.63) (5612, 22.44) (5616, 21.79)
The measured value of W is 1.12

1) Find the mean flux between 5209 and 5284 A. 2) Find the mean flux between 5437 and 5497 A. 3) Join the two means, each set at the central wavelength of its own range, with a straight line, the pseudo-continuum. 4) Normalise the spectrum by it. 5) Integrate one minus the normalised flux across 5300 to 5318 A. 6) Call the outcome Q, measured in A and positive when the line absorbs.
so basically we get -1.74 A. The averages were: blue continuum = 18.3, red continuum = 21.4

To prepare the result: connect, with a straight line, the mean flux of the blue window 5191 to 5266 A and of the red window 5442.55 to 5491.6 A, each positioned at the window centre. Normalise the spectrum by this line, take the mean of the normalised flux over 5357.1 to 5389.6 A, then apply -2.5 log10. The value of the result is -0.06 mag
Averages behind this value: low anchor 17.8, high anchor 21.2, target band 21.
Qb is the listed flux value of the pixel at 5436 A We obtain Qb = 18.95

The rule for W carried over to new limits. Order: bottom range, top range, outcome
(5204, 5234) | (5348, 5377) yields 1.26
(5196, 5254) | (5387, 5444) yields 1.15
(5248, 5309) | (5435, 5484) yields 1.14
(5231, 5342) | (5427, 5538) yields 1.10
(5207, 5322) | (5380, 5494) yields 1.11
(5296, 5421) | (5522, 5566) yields 1.08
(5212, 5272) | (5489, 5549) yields 1.18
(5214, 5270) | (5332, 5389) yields 1.11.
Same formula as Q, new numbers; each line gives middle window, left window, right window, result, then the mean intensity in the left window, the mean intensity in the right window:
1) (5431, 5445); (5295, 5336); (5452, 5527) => 0.1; 20.1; 21.7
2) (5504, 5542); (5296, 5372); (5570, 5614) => -1.3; 20.5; 21.6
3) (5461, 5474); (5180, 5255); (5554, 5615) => -1.3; 16.8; 21.5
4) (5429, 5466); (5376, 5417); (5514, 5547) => 0.1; 20.4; 21.9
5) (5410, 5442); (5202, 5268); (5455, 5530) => 0.0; 17.9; 21.7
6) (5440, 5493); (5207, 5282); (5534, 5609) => -2.3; 18.1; 21.6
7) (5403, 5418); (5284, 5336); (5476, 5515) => 1.4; 20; 21.5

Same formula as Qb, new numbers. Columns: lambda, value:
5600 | 21.55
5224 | 18.63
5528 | 20.8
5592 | 19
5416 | 21.5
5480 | 20.94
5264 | 15.18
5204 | 14.07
